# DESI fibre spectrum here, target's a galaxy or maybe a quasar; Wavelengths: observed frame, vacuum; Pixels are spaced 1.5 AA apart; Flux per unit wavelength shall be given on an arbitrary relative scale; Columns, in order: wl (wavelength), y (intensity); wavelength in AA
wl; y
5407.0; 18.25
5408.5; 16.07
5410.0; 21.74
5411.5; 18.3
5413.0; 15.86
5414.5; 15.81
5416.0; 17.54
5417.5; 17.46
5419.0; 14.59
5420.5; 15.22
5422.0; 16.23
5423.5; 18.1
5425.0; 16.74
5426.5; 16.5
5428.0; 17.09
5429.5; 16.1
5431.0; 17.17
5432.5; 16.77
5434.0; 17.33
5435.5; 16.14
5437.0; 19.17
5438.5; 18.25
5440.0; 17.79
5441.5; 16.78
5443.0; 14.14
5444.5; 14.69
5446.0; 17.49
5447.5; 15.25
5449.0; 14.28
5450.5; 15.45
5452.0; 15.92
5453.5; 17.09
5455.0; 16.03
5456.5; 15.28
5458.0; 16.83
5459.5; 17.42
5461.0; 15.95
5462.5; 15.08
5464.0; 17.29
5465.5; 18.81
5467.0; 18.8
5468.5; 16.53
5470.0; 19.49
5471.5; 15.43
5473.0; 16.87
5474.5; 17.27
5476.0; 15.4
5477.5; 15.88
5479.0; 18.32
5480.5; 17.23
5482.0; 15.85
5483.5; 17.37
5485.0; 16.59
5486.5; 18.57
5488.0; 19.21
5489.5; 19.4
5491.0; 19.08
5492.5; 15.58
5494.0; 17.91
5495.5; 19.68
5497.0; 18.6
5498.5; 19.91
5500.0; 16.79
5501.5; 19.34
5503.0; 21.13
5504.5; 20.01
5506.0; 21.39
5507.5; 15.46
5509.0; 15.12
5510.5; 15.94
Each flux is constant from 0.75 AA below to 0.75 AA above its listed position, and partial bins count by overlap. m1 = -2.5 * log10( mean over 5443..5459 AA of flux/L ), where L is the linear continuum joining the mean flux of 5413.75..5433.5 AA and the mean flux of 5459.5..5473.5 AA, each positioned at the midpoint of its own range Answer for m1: 0.08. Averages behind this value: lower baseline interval 16.6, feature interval 15.8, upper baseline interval 17.2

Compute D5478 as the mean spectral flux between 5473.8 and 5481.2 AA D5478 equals 16.8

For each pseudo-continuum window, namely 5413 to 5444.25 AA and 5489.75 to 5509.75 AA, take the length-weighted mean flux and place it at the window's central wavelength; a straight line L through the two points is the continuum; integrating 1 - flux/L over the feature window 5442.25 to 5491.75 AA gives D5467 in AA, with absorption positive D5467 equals 2.5 AA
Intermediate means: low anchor 16.7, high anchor 18.5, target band 16.8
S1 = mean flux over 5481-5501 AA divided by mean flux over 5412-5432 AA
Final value 1.09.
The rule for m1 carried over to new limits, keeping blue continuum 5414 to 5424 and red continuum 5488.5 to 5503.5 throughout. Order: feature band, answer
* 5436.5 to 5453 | 0.06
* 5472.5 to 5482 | 0.09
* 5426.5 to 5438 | -0.02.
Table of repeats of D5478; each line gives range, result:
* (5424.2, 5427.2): 16.6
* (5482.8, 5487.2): 17.5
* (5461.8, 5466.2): 17.1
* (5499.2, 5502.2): 18.1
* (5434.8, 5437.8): 17.7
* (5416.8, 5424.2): 16.3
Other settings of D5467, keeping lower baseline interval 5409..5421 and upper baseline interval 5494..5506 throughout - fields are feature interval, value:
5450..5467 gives 1.56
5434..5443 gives 0.21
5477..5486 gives 0.92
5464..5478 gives 1.06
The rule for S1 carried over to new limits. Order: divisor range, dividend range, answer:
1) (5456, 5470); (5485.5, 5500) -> 1.09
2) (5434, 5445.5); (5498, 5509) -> 1.12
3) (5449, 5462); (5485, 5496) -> 1.14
